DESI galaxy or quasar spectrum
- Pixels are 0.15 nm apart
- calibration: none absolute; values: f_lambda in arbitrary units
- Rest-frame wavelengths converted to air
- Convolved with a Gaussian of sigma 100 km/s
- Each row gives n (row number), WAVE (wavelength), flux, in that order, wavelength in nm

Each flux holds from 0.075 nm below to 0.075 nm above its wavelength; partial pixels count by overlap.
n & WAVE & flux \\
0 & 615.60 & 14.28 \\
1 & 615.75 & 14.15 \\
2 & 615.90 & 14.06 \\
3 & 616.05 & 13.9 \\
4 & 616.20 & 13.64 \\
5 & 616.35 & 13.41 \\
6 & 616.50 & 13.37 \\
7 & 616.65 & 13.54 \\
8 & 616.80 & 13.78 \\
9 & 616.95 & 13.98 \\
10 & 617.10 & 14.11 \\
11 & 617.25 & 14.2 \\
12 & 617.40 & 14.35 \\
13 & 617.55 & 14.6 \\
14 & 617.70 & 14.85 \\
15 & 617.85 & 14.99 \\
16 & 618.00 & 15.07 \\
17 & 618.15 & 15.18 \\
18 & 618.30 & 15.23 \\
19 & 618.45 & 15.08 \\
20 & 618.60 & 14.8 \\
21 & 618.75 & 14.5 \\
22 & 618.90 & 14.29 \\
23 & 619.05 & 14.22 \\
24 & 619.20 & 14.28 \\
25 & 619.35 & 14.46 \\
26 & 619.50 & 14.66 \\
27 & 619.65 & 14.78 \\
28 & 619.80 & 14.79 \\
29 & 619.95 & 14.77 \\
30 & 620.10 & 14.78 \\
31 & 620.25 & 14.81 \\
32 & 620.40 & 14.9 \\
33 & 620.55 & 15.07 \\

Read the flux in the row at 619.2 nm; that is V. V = 14.28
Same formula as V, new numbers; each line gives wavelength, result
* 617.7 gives 14.85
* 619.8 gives 14.79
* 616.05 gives 13.9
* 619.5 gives 14.66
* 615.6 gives 14.28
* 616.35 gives 13.41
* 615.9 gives 14.06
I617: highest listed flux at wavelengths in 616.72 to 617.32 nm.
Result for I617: 14.2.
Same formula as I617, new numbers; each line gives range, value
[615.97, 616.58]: 13.9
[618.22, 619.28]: 15.23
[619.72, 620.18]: 14.79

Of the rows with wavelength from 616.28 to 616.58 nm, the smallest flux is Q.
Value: 13.37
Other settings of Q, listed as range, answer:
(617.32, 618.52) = 14.35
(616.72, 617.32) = 13.78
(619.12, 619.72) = 14.28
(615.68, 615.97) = 14.06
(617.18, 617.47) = 14.2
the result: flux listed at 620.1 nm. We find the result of 14.78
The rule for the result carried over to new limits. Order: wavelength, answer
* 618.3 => 15.23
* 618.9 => 14.29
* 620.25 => 14.81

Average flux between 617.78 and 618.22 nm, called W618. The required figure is 15.1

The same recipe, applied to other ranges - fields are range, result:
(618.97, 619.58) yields 14.4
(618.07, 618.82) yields 15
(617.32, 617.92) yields 14.7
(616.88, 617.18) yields 14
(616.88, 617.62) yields 14.2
